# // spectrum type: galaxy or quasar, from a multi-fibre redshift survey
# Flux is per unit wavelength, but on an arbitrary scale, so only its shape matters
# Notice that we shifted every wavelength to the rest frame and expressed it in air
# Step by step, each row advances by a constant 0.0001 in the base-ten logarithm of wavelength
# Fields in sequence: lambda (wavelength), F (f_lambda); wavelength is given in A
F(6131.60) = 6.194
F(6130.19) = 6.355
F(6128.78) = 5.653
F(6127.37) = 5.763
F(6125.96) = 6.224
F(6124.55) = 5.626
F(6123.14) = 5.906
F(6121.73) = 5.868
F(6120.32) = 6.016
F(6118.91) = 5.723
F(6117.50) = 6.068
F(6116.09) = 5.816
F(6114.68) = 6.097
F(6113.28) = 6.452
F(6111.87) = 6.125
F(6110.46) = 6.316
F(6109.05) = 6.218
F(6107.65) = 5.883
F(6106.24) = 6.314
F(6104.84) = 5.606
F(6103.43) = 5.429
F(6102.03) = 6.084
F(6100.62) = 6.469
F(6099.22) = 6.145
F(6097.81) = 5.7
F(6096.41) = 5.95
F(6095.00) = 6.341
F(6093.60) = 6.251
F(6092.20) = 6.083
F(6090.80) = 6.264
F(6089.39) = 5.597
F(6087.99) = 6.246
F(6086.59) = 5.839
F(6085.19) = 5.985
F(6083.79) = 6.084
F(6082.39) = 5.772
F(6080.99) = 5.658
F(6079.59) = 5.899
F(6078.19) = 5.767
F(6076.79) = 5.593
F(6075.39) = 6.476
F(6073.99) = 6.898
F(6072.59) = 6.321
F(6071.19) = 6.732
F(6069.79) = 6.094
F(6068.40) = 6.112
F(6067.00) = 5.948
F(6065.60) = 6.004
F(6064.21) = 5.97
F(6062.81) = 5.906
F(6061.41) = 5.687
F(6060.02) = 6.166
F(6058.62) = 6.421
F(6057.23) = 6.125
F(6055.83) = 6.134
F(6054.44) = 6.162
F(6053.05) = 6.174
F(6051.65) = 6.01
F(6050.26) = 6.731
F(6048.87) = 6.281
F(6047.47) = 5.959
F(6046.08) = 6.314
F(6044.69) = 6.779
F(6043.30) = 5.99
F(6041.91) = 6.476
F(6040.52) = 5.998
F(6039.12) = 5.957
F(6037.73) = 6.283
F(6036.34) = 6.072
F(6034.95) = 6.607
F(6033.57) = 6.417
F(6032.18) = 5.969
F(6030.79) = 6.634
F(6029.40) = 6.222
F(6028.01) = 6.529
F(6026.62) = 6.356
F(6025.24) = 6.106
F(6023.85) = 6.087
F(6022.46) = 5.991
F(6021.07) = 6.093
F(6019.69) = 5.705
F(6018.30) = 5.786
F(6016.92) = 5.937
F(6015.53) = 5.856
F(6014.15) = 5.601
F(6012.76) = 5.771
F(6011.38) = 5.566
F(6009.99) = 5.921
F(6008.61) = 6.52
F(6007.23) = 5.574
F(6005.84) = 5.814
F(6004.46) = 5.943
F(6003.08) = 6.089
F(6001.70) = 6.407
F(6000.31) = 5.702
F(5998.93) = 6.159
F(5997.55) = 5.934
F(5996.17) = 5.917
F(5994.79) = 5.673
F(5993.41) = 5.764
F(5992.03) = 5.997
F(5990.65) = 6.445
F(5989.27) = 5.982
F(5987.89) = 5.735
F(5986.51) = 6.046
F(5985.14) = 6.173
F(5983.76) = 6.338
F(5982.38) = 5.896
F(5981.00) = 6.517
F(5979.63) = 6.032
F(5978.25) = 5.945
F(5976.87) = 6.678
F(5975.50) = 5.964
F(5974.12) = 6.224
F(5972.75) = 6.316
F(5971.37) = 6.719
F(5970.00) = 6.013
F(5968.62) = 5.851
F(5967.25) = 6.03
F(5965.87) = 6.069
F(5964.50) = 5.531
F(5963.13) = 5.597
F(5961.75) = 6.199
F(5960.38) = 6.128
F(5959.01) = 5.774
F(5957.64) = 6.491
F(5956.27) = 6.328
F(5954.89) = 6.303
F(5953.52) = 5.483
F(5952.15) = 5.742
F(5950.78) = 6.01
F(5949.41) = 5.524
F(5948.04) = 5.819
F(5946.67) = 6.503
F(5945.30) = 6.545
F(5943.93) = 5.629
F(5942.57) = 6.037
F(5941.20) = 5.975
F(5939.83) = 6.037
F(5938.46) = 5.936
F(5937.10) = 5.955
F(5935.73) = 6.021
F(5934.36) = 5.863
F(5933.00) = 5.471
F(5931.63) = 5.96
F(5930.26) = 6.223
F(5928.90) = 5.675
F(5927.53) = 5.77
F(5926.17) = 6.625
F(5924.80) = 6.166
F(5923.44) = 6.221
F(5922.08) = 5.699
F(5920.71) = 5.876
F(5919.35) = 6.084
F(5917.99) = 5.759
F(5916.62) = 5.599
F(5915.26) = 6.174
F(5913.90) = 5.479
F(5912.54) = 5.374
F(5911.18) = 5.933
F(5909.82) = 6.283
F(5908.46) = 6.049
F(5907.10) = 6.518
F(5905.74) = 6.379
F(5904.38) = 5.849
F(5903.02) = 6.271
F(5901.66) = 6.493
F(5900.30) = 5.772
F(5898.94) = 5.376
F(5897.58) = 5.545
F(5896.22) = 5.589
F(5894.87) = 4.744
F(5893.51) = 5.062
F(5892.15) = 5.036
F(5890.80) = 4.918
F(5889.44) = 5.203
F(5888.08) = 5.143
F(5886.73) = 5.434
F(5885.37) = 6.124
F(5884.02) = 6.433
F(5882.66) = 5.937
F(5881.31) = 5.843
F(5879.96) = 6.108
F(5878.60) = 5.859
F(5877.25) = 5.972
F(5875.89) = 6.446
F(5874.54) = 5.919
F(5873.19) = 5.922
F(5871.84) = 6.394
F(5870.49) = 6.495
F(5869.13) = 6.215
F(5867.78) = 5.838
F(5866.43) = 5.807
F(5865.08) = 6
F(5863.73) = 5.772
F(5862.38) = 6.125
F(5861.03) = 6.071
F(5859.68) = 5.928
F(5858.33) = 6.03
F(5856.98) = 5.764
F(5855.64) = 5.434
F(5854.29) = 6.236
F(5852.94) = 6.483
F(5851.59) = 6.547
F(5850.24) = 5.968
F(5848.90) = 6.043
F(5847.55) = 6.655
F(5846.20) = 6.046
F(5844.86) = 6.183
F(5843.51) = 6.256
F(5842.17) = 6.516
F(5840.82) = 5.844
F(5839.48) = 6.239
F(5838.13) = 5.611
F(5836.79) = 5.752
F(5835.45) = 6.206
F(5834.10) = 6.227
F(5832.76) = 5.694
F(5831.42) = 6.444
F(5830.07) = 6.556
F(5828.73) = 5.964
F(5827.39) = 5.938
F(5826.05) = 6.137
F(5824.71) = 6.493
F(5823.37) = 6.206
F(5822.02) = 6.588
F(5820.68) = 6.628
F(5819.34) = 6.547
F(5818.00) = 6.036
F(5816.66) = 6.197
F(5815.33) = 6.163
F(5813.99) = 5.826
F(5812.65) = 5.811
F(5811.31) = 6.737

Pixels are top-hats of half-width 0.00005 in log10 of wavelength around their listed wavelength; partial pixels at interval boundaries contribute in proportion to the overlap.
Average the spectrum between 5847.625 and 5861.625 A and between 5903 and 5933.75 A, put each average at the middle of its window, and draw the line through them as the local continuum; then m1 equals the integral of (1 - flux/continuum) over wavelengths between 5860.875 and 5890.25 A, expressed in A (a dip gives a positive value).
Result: 0.4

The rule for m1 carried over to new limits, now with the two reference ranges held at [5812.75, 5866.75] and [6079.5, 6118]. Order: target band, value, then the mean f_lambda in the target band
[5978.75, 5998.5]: 0.12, 6.03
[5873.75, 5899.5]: 2.08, 5.62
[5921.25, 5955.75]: 0.68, 5.97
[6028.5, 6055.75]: -0.97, 6.26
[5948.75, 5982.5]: 0.12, 6.06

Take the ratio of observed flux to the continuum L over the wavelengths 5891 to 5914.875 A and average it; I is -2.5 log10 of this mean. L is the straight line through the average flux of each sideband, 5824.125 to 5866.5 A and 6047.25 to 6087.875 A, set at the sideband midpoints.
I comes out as 0.07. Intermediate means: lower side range 6.1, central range 5.74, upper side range 6.1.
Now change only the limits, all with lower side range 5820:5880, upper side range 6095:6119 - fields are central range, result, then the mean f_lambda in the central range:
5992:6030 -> 0.02 mag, 5.96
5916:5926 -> 0.03 mag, 5.95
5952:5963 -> 0.01 mag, 6.05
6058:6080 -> -0.01 mag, 6.12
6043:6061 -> -0.03 mag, 6.25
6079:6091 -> 0.02 mag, 5.91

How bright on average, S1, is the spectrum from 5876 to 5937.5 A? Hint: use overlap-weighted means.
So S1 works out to 5.82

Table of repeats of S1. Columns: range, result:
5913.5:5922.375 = 5.82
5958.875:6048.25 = 6.07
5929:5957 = 5.96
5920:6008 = 6.02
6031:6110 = 6.12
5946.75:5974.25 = 6.01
